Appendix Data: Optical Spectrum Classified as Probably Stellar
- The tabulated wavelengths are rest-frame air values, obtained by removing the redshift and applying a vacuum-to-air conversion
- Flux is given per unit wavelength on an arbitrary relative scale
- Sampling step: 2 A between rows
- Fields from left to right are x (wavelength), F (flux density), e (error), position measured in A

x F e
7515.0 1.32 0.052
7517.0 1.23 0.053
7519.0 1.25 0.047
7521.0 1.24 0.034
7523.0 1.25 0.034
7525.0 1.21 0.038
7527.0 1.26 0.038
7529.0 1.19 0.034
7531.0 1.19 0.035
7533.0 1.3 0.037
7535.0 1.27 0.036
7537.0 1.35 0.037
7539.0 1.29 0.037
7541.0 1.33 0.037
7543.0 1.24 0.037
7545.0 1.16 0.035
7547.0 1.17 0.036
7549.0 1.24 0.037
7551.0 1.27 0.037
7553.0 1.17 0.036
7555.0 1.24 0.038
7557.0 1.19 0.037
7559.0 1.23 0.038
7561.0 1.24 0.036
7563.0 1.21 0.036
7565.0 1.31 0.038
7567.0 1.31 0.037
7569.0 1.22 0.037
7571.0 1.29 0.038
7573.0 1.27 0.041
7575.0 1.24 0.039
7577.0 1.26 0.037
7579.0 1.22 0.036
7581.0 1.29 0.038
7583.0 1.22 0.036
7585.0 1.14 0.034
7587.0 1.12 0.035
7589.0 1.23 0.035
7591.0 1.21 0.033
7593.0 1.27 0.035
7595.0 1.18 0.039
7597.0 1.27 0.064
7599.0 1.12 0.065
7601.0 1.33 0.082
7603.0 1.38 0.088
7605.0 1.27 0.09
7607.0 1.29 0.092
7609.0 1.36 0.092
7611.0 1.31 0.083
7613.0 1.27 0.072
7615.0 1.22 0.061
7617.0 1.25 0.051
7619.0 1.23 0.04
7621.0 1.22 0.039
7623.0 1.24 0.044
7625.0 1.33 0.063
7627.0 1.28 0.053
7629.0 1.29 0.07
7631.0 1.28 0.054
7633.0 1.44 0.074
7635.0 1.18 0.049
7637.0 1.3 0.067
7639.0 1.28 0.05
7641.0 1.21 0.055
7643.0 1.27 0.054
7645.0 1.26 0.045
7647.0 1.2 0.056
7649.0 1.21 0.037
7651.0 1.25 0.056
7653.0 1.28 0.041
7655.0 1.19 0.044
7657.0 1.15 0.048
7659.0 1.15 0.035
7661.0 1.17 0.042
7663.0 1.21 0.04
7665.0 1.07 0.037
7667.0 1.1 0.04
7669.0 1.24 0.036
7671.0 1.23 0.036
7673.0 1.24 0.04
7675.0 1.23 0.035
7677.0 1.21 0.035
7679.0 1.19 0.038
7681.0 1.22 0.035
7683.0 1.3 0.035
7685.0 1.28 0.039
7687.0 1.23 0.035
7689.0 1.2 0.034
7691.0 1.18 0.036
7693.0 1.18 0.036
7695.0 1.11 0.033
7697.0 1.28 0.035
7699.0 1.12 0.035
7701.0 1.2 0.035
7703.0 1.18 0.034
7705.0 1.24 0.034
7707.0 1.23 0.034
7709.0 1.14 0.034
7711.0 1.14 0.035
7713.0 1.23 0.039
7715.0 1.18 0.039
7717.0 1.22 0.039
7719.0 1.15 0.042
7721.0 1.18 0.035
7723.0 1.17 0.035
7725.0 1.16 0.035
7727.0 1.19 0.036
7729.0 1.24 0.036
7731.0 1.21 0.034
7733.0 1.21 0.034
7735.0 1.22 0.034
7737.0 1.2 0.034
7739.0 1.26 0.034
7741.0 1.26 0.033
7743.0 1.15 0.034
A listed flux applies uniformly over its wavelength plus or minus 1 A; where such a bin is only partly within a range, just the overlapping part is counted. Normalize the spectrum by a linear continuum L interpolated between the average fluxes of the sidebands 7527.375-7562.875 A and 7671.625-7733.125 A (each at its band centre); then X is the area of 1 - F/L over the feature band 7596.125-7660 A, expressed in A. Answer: -2.1 A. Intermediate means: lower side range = 1.24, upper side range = 1.2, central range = 1.26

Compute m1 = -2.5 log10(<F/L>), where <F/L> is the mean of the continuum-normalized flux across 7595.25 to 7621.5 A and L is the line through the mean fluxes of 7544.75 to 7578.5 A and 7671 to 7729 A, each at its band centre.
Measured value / -0.038 mag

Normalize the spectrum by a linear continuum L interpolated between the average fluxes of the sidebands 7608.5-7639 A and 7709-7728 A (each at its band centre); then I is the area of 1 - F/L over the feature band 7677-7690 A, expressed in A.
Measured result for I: -0.2 A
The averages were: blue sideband 1.28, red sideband 1.18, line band 1.23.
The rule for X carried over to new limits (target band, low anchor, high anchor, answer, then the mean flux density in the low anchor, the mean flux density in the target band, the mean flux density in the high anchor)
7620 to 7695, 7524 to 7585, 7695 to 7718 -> -1.1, 1.24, 1.23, 1.19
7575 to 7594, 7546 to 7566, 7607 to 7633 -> 0.5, 1.23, 1.22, 1.28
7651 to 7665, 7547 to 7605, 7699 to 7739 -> 0.3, 1.24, 1.19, 1.19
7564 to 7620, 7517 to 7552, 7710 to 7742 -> -0.9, 1.25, 1.25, 1.2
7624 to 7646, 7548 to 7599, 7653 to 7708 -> -1.3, 1.23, 1.28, 1.2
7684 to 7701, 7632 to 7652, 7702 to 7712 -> 0.1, 1.26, 1.2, 1.19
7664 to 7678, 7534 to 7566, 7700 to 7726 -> 0.1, 1.24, 1.19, 1.19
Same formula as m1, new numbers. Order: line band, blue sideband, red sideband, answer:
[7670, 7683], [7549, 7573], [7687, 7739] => -0.02 mag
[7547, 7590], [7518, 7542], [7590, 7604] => 0.02 mag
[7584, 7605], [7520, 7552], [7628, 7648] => 0.03 mag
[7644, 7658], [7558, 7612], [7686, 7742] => 0.00 mag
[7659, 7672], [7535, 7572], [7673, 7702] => 0.04 mag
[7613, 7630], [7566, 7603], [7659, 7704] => -0.03 mag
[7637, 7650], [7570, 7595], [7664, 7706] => -0.03 mag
